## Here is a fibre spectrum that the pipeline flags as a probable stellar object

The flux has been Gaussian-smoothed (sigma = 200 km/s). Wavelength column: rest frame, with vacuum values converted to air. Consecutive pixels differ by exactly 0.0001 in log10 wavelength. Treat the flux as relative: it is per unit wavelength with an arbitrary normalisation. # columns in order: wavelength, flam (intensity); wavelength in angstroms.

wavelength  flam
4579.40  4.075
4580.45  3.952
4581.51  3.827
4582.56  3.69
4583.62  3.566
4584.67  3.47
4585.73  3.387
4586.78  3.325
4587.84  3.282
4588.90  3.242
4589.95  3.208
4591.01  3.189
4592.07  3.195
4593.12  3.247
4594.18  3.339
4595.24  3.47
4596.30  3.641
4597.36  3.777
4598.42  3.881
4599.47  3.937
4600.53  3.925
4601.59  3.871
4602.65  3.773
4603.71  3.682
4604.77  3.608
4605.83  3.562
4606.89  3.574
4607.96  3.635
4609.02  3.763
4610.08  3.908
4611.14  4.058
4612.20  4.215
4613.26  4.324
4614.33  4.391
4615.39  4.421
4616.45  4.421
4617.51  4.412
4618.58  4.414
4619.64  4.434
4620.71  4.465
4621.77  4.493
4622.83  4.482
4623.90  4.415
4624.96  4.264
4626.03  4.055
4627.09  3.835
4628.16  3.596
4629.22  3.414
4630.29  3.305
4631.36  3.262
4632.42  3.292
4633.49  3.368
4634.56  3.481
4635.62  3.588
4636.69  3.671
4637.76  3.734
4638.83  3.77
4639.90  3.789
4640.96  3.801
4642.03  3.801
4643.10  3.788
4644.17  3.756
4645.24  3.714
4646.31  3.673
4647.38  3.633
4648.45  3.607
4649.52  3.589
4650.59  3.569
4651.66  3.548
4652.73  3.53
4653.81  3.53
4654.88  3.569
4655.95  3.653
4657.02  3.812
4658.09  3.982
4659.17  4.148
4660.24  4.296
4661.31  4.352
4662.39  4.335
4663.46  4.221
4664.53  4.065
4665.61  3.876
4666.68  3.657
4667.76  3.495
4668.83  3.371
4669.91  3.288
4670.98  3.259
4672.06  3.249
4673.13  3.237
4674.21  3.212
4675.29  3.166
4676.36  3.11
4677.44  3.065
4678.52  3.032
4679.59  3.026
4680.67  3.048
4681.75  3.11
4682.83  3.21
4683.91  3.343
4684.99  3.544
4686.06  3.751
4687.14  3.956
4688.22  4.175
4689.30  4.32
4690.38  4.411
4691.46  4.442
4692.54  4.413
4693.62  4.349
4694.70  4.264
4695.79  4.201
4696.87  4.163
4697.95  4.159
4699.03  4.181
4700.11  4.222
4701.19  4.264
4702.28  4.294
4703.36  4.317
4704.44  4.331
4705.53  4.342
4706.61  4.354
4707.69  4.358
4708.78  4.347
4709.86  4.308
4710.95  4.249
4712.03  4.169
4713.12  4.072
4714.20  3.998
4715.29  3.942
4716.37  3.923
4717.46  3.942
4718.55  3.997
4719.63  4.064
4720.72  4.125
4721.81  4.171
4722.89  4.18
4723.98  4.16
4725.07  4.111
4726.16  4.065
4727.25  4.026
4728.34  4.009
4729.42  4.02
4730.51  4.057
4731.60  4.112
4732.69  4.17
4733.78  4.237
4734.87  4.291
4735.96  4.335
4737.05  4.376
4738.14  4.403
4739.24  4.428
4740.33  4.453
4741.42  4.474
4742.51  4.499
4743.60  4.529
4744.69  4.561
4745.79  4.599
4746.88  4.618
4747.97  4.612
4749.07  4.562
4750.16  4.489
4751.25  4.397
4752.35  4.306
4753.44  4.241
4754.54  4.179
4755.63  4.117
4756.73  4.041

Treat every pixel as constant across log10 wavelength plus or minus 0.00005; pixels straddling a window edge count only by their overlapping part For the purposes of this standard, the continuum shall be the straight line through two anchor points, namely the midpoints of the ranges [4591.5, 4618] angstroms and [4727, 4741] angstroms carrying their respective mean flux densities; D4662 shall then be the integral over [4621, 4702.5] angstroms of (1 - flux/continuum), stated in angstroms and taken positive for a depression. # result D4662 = 5.15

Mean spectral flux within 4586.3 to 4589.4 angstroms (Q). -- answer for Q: 3.28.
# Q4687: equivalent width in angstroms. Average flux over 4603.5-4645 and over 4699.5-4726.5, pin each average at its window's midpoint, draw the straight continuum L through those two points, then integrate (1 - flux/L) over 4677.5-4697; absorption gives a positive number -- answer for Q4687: 1.44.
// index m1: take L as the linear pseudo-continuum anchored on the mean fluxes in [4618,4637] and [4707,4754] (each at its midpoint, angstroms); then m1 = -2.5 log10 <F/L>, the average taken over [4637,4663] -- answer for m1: 0.05 mag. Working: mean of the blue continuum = 3.88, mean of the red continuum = 4.26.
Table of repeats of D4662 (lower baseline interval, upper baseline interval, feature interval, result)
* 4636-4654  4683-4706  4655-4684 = 2.65 angstroms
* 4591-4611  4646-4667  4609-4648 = -1.94 angstroms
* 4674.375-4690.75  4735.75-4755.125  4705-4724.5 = -0.90 angstroms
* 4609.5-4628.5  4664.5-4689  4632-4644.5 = 0.99 angstroms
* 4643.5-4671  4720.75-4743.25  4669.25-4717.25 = 1.51 angstroms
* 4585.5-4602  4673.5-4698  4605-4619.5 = -2.24 angstroms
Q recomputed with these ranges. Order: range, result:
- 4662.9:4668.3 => 3.87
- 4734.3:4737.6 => 4.34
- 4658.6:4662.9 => 4.27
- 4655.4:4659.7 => 3.9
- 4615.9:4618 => 4.43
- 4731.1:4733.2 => 4.14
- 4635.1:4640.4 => 3.7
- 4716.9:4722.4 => 4.06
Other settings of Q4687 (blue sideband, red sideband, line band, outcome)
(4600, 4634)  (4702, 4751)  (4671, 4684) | 3.08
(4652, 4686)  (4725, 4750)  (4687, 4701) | -1.56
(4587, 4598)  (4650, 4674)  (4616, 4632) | -2.52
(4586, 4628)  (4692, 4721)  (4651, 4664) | 0.41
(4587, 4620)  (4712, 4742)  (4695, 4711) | -0.74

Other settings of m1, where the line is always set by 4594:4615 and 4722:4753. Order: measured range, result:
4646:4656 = 0.119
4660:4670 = 0.039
